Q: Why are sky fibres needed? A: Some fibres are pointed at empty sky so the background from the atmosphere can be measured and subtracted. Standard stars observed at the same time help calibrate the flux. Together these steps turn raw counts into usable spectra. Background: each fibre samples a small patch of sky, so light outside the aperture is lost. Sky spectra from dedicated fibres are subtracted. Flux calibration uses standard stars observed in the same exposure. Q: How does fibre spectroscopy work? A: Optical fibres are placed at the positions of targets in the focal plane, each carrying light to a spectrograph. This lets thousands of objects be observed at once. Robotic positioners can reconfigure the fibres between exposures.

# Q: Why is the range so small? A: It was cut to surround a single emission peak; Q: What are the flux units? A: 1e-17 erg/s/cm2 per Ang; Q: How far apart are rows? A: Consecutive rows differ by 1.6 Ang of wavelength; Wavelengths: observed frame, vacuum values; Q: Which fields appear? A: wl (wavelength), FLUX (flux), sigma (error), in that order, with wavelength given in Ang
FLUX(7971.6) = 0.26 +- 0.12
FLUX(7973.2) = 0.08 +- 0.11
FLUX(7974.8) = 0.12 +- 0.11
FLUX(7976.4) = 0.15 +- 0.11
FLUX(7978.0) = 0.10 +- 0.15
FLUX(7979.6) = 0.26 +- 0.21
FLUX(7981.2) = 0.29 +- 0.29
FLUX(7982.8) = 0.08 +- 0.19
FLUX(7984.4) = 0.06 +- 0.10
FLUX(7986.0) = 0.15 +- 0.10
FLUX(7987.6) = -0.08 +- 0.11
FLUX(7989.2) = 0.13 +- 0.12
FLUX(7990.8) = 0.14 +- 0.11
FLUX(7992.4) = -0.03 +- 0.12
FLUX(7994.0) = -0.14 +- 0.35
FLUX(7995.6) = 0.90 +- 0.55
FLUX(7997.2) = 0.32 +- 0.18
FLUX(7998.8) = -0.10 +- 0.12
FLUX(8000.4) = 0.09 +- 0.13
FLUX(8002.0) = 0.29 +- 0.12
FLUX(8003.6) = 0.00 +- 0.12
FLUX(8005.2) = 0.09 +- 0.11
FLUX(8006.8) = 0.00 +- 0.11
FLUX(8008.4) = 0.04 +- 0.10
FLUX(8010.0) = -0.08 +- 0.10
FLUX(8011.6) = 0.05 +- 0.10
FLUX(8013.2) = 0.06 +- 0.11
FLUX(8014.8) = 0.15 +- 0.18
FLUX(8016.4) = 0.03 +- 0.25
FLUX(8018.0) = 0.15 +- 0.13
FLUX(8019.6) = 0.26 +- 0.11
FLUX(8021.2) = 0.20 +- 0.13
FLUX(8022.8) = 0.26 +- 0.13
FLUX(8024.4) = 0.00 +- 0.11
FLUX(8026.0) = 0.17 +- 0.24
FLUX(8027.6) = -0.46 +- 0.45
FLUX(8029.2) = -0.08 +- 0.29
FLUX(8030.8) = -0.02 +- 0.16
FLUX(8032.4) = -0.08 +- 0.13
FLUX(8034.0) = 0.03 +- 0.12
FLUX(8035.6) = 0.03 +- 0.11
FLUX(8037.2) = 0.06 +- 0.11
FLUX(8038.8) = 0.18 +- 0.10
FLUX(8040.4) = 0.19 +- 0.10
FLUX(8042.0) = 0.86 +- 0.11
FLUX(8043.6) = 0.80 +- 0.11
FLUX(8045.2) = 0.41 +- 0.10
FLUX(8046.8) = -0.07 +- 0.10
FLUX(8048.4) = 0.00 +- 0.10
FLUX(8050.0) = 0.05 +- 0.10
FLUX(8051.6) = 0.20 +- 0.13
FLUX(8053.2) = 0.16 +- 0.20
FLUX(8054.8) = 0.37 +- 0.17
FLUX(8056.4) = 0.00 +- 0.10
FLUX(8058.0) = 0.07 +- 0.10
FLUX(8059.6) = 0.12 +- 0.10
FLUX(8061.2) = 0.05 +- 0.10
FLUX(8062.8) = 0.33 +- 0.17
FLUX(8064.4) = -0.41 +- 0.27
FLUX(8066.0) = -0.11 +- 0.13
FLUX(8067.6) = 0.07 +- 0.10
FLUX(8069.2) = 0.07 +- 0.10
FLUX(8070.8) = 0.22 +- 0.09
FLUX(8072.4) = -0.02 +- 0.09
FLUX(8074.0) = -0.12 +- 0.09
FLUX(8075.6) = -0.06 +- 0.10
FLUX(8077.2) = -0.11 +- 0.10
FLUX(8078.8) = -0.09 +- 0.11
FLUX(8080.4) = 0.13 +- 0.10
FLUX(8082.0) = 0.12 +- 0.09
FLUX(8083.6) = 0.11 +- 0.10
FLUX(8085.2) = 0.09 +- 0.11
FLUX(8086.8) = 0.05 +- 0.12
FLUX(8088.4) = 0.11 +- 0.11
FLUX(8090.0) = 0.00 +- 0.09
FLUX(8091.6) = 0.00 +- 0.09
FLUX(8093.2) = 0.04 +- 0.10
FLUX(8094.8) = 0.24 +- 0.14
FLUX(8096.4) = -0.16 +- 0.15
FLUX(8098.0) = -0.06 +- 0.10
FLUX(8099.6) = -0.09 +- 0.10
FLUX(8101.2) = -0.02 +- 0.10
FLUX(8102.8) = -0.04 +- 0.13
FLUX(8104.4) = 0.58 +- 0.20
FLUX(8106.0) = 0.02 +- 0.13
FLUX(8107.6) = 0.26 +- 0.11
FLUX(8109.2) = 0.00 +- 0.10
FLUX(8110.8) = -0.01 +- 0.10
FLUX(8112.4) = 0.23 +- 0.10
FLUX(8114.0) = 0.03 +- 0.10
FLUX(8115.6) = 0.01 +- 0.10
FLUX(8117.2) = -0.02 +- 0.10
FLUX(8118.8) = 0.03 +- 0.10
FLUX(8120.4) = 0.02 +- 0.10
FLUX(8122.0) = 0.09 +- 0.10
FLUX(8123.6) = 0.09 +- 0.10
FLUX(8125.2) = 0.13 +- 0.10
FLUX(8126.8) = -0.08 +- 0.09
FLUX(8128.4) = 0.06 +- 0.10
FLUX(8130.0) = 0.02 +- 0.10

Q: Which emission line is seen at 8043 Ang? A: H-gamma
